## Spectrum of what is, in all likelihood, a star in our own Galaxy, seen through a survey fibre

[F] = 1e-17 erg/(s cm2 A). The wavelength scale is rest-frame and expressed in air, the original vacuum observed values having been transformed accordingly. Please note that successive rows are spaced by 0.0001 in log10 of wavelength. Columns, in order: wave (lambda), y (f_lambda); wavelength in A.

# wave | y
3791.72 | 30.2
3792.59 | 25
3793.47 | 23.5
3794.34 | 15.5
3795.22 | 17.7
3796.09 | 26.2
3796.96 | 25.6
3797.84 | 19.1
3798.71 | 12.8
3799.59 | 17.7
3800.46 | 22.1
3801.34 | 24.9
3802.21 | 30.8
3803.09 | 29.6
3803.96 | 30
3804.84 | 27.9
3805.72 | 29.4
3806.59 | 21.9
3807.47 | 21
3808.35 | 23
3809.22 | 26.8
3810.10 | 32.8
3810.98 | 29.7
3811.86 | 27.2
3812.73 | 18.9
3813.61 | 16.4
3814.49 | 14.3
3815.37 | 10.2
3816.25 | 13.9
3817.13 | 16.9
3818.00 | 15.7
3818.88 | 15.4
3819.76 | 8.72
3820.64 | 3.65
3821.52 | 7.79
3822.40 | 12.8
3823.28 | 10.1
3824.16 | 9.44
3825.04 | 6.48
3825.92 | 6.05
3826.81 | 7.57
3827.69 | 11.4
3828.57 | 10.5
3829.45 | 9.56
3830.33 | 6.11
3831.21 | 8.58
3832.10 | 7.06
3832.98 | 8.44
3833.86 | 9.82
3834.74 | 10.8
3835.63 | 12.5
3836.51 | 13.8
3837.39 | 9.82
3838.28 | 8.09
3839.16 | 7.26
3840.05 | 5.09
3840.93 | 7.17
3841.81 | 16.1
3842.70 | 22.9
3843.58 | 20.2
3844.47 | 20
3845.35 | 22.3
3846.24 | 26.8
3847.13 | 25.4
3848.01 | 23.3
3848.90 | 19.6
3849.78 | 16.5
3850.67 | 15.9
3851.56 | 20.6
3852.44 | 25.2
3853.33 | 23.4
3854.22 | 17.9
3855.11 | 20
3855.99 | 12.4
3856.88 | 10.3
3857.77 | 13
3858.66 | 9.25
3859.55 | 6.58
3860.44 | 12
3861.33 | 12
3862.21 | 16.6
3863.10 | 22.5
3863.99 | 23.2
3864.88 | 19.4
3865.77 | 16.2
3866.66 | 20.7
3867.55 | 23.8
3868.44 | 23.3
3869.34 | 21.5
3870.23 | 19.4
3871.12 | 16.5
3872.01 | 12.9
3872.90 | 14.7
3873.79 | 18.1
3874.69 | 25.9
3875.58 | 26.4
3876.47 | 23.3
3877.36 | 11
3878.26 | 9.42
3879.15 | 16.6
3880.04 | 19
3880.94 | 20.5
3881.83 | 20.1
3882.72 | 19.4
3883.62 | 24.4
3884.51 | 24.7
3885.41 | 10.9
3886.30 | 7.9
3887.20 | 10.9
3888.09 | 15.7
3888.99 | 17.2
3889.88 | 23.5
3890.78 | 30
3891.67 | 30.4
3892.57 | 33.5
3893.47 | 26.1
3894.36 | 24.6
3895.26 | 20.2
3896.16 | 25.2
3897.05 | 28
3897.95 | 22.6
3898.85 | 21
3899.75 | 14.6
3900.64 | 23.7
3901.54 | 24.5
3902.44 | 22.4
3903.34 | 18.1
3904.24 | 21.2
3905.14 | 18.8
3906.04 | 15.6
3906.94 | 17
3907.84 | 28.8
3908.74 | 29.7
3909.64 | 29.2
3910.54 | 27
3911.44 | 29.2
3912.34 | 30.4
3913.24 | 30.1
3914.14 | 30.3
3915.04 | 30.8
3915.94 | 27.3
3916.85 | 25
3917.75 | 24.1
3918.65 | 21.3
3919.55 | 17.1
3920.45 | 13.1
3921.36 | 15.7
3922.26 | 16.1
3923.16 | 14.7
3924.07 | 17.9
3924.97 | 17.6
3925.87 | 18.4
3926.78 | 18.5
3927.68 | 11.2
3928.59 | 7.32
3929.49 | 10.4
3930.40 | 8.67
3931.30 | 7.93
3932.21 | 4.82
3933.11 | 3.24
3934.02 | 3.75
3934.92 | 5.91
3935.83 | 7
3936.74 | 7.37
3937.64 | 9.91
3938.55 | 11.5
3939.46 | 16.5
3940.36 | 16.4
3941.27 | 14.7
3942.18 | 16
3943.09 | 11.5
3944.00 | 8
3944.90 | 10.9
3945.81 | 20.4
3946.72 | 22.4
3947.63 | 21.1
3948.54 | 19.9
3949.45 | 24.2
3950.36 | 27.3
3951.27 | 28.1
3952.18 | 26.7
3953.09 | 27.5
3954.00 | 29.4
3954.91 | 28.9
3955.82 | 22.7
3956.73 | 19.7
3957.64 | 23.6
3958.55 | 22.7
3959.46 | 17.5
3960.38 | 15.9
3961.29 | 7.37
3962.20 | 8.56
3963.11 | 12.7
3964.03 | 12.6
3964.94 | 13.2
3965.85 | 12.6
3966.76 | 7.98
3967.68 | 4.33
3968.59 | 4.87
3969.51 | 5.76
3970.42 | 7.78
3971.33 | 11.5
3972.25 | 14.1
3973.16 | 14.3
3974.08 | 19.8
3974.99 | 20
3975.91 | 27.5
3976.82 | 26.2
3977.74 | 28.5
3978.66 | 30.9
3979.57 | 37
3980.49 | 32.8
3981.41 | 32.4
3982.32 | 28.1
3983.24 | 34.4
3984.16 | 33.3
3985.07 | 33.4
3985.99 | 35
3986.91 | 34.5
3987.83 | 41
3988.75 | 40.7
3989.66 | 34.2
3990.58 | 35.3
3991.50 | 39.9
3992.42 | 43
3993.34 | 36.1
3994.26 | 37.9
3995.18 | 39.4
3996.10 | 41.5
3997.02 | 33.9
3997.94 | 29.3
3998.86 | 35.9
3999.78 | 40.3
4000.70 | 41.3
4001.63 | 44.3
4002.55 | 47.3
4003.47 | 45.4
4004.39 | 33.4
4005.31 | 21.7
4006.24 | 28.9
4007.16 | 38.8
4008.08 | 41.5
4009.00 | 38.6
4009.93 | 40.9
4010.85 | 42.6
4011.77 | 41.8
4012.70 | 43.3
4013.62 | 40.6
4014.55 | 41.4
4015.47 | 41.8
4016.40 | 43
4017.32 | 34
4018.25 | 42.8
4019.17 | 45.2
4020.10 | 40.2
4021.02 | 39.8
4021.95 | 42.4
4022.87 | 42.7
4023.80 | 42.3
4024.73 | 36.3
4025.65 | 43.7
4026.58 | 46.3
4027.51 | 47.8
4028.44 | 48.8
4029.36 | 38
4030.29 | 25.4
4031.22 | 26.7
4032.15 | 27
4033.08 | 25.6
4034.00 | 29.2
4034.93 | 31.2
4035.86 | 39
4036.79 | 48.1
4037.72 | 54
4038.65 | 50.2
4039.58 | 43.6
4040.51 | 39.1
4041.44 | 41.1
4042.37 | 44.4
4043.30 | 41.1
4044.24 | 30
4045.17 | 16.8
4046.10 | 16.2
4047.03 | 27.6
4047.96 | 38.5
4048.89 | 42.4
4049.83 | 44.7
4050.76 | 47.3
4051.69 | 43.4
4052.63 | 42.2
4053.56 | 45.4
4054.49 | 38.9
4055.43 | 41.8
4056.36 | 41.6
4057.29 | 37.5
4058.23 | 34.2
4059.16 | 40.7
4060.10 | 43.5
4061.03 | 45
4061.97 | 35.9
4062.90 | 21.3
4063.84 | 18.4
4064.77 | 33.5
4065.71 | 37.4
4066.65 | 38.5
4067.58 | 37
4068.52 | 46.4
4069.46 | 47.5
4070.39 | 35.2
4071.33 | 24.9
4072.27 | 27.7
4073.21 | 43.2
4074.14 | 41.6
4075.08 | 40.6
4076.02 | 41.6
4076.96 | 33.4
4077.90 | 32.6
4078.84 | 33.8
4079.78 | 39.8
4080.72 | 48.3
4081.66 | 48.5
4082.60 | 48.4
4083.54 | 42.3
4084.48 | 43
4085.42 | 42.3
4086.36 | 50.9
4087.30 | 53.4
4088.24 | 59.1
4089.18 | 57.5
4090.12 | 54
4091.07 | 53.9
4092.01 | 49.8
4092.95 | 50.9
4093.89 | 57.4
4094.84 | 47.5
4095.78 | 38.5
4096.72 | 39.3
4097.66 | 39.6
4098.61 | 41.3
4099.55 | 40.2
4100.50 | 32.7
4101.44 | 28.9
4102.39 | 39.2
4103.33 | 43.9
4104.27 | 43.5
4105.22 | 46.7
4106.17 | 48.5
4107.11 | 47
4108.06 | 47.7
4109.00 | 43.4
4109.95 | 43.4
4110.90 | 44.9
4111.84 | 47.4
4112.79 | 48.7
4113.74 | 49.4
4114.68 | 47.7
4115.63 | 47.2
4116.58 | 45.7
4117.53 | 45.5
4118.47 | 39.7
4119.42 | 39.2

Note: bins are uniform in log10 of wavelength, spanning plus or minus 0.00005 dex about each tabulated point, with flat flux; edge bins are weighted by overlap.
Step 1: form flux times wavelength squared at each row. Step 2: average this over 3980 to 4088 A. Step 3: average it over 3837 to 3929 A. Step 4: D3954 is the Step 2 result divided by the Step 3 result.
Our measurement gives 2.1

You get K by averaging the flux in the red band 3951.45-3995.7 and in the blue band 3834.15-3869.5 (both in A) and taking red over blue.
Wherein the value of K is 1.5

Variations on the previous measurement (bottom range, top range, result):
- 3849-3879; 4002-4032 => 2.26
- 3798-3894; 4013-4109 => 2.33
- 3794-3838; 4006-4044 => 2.43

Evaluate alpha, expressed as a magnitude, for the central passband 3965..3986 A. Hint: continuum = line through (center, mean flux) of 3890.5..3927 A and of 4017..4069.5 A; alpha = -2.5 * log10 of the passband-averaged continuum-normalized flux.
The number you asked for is 0.40 mag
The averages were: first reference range 23.2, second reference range 38.3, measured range 21.4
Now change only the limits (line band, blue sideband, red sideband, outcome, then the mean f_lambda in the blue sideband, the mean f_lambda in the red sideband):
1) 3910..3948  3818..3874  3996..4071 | 0.45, 14.5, 38.5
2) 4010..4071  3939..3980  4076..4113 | -0.15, 18.2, 44.8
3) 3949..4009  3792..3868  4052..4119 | 0.17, 16.9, 42.4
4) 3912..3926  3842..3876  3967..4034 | 0.15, 18.8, 34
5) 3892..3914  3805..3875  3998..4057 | -0.03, 16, 39.1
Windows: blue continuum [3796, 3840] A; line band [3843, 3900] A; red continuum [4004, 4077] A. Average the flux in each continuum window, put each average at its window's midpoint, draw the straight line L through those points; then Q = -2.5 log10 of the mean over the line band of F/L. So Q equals 0.09 mag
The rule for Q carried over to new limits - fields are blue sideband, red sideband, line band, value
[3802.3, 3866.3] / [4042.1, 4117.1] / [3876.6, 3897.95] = 0.06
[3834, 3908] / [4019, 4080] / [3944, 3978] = 0.49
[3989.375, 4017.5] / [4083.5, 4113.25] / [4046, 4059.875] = 0.08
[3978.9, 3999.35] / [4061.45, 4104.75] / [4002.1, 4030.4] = -0.08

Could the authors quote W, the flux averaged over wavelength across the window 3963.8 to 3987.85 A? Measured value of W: 22.1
